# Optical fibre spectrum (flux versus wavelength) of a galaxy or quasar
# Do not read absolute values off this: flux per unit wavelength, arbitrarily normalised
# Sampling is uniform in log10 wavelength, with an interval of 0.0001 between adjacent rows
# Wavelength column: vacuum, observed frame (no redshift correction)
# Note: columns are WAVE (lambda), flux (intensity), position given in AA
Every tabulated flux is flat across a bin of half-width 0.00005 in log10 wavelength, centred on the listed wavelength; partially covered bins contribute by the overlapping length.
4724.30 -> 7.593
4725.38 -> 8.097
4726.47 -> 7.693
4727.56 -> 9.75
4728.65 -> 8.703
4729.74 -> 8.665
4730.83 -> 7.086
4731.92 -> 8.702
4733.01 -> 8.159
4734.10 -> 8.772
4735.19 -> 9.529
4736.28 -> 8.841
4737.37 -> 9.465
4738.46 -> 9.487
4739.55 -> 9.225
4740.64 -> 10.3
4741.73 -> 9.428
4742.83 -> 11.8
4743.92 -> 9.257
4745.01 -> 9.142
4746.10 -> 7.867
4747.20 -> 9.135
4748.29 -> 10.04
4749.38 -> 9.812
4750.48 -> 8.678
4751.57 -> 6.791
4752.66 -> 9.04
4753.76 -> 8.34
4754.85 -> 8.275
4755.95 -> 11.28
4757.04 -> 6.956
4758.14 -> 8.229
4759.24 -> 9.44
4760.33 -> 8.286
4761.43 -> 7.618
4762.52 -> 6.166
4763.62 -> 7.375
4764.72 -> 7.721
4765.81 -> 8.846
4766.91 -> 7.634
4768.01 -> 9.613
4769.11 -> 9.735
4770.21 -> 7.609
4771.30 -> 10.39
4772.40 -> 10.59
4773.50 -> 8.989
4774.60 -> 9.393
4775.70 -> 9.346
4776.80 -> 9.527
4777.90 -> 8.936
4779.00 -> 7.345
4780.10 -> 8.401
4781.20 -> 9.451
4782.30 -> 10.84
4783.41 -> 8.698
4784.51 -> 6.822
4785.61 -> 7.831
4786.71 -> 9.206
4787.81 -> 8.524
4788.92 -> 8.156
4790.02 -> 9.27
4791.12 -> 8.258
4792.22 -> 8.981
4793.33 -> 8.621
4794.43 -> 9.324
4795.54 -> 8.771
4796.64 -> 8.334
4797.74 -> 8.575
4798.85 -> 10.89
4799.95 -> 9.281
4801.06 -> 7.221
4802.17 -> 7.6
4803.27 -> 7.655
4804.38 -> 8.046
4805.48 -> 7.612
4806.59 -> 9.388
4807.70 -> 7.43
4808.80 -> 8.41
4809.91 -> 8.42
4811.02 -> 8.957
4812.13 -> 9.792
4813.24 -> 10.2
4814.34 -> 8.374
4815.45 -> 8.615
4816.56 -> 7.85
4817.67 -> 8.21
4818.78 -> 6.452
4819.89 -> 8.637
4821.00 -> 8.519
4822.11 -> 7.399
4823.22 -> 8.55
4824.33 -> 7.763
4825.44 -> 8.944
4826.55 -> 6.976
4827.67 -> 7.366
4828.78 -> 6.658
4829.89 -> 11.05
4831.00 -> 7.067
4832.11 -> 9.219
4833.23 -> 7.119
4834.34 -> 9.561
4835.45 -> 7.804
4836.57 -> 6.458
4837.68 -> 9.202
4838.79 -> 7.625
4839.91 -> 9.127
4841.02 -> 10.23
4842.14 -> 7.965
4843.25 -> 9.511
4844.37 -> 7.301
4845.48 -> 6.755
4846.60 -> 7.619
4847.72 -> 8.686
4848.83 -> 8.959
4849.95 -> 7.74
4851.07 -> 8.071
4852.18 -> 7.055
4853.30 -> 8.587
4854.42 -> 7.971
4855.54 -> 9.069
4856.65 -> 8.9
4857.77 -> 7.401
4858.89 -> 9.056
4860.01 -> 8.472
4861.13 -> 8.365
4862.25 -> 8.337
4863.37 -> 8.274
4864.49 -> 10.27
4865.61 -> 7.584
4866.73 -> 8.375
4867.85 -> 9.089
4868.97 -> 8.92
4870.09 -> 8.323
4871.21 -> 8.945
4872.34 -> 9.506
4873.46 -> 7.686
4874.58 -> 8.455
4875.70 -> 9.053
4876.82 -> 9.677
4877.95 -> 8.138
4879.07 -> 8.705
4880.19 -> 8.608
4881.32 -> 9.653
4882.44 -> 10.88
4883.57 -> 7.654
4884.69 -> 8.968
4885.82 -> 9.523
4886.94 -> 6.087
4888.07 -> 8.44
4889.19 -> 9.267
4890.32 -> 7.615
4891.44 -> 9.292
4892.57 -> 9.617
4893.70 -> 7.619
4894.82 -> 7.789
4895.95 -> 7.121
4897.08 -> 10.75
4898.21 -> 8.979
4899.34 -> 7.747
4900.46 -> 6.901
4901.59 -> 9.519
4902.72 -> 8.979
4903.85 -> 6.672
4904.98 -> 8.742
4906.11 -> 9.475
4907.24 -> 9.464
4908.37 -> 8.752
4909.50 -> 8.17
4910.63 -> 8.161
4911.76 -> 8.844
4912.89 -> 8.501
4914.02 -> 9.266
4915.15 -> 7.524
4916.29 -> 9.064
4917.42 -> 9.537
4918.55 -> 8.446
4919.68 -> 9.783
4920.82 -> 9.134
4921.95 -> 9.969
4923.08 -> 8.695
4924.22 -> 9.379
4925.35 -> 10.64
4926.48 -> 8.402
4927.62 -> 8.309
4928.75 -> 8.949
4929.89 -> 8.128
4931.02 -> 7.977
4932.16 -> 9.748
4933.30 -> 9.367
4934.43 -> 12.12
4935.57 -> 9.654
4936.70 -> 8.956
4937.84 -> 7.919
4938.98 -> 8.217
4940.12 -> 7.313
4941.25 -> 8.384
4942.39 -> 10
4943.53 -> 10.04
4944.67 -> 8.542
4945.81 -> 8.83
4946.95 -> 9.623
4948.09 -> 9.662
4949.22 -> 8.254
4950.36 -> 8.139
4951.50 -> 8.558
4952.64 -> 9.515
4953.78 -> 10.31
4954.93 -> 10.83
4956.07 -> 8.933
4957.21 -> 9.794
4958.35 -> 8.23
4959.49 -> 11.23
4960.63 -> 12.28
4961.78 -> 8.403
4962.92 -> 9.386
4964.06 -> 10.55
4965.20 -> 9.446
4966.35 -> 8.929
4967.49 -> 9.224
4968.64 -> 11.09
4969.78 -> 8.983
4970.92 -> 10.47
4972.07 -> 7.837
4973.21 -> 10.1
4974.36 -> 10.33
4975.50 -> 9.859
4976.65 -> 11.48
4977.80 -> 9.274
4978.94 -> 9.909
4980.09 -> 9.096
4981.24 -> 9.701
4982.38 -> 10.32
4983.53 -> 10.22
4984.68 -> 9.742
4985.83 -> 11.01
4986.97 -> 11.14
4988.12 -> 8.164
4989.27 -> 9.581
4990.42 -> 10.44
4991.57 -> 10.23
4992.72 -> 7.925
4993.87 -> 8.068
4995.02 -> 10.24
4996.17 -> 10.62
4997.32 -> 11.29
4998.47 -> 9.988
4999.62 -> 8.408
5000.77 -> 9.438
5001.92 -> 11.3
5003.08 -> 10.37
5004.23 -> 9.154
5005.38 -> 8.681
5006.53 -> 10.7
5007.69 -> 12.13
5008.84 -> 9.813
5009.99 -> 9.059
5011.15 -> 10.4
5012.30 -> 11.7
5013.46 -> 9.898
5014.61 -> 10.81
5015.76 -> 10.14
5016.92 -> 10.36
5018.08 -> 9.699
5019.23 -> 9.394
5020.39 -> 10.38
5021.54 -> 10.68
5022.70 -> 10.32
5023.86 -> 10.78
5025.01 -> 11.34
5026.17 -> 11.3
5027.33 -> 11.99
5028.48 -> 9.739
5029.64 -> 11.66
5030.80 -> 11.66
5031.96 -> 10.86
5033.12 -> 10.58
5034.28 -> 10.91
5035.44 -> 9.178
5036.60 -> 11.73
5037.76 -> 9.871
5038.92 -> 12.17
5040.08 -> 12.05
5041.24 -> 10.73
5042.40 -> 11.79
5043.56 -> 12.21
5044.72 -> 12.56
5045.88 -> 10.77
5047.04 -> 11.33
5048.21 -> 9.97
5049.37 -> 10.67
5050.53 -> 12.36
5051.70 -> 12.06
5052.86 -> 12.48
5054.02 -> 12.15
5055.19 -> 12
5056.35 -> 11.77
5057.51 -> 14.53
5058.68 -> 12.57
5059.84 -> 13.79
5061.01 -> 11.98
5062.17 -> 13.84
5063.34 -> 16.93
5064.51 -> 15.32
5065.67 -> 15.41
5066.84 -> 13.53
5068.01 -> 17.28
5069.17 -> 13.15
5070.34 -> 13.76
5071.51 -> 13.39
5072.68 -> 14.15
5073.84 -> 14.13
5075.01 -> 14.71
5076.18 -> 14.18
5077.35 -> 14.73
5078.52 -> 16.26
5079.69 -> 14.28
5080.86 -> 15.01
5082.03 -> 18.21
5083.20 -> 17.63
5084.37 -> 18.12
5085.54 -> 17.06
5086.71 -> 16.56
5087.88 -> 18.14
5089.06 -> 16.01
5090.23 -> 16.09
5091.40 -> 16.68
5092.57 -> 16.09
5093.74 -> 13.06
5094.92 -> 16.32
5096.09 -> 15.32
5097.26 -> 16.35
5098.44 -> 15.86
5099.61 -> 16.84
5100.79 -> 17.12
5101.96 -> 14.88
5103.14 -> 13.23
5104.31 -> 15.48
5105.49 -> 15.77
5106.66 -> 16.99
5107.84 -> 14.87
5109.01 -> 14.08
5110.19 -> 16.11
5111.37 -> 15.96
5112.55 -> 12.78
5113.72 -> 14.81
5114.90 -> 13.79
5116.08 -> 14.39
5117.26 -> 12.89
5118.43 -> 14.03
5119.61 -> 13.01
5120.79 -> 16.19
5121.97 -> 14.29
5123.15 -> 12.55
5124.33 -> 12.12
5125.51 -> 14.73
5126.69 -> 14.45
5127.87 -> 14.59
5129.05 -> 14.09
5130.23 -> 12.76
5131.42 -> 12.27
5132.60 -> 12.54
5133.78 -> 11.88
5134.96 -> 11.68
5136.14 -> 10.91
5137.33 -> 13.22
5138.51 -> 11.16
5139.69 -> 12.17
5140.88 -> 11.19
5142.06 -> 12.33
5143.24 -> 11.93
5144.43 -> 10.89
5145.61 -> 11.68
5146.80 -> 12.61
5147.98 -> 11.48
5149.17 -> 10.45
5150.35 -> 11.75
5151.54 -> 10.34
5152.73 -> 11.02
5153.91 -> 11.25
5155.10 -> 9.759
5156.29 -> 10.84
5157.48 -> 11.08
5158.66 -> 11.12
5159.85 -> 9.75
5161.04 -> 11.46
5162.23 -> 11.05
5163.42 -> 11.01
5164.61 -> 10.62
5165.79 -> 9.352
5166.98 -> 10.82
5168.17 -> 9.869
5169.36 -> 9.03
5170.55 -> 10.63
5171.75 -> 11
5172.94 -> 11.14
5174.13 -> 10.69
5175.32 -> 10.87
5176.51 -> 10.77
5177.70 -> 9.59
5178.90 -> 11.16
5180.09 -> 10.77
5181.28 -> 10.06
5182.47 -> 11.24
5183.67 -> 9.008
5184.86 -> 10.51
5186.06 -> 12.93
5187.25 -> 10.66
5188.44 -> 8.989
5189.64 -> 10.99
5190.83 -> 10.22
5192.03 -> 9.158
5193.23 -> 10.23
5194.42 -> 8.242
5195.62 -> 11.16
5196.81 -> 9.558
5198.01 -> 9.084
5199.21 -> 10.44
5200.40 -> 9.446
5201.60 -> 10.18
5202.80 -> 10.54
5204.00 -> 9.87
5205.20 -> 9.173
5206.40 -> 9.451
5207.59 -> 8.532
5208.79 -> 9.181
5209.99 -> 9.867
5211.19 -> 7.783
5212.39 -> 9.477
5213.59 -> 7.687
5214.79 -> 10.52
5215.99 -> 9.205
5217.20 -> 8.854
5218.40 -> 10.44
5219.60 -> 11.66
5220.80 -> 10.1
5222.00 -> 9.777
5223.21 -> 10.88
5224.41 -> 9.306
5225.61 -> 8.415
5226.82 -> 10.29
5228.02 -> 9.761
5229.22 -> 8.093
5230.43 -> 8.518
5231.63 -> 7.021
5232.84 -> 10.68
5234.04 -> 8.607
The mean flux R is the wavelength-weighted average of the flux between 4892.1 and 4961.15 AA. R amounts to 9.01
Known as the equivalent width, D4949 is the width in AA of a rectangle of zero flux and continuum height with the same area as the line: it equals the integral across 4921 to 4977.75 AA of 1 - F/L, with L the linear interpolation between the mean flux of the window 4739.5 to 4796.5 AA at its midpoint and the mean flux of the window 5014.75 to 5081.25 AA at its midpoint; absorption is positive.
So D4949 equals 8.6 AA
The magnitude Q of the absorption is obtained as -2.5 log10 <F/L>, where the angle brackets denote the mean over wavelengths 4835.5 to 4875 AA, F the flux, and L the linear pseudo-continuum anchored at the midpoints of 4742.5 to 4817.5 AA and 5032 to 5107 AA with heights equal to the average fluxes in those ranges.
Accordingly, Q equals 0.20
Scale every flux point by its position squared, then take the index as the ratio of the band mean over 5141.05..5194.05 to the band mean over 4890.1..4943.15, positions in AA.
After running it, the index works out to 1.34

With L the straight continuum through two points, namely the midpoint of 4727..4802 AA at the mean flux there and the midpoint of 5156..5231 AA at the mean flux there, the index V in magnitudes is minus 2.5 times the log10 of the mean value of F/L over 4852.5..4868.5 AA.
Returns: 0.069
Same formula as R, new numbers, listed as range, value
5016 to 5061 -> 11.3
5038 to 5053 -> 11.6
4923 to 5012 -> 9.6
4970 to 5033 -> 10.2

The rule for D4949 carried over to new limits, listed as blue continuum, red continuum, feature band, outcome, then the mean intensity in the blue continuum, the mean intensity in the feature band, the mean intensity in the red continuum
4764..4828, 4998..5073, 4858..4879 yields 1.8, 8.59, 8.68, 11.6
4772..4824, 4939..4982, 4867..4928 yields 2.8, 8.62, 8.75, 9.52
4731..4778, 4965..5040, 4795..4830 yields 3.3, 8.91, 8.34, 10.2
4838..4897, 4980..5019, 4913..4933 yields 0.3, 8.52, 8.99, 10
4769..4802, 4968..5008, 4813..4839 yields 2.7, 8.88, 8.14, 9.91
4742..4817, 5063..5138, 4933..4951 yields 4.2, 8.72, 9.06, 14.8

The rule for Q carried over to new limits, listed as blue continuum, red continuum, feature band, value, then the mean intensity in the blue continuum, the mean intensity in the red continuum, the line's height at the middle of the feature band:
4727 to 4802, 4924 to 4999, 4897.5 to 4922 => 0.08 mag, 8.83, 9.54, 9.35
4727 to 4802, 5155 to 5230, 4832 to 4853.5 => 0.11 mag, 8.83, 10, 9.05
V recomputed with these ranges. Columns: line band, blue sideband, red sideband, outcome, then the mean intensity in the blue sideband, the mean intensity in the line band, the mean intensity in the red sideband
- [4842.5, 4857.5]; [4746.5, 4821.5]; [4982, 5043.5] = 0.123 mag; 8.63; 8.16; 10.4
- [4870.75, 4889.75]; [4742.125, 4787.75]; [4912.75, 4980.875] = 0.044 mag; 8.79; 8.78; 9.35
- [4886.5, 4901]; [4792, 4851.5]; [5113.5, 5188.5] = 0.101 mag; 8.35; 8.27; 11.7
